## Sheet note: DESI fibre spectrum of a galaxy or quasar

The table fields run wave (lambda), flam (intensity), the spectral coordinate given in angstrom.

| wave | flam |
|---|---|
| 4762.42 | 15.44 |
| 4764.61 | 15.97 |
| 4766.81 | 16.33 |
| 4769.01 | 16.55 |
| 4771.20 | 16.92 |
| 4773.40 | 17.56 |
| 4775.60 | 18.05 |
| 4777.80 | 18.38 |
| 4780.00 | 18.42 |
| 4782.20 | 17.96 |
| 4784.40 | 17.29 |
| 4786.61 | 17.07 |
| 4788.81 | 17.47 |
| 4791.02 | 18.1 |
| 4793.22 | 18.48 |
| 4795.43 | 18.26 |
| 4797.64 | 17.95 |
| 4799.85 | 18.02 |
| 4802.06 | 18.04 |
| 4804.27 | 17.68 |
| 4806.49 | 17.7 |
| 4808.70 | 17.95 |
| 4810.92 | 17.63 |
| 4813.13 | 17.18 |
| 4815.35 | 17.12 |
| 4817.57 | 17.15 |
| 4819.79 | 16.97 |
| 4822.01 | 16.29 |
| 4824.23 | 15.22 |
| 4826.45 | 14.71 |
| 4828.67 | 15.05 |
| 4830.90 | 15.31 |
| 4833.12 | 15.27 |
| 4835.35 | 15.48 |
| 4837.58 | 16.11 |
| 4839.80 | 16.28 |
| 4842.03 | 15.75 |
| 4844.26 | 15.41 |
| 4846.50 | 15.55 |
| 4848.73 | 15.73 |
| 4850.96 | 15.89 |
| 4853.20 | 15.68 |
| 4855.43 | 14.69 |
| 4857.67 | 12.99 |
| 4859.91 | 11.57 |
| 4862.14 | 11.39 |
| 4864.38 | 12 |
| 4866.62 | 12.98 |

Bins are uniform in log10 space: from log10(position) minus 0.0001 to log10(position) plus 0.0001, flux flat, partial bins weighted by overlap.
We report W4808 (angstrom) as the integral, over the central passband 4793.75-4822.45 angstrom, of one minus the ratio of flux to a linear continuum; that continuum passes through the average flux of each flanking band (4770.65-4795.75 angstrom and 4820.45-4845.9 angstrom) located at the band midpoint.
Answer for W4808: -1.5 angstrom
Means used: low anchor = 17.8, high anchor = 15.6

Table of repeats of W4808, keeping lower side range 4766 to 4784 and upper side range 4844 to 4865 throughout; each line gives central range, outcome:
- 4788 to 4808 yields -1.7 angstrom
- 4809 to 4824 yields -1.2 angstrom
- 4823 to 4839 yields -0.3 angstrom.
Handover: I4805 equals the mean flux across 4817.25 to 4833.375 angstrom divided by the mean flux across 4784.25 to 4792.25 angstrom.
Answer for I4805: 0.90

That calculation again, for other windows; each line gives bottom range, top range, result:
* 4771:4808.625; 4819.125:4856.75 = 0.87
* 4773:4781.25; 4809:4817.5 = 0.96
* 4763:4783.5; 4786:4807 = 1.03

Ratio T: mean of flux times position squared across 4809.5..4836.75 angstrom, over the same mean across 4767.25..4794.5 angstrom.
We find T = 0.9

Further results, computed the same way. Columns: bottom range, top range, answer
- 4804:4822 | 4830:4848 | 0.91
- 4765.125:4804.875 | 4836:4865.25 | 0.85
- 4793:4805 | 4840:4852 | 0.89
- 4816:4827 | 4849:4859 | 0.93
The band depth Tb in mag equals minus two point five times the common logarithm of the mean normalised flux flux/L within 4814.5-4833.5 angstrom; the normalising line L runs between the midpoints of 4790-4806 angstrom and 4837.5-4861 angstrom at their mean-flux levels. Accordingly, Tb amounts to 0.04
